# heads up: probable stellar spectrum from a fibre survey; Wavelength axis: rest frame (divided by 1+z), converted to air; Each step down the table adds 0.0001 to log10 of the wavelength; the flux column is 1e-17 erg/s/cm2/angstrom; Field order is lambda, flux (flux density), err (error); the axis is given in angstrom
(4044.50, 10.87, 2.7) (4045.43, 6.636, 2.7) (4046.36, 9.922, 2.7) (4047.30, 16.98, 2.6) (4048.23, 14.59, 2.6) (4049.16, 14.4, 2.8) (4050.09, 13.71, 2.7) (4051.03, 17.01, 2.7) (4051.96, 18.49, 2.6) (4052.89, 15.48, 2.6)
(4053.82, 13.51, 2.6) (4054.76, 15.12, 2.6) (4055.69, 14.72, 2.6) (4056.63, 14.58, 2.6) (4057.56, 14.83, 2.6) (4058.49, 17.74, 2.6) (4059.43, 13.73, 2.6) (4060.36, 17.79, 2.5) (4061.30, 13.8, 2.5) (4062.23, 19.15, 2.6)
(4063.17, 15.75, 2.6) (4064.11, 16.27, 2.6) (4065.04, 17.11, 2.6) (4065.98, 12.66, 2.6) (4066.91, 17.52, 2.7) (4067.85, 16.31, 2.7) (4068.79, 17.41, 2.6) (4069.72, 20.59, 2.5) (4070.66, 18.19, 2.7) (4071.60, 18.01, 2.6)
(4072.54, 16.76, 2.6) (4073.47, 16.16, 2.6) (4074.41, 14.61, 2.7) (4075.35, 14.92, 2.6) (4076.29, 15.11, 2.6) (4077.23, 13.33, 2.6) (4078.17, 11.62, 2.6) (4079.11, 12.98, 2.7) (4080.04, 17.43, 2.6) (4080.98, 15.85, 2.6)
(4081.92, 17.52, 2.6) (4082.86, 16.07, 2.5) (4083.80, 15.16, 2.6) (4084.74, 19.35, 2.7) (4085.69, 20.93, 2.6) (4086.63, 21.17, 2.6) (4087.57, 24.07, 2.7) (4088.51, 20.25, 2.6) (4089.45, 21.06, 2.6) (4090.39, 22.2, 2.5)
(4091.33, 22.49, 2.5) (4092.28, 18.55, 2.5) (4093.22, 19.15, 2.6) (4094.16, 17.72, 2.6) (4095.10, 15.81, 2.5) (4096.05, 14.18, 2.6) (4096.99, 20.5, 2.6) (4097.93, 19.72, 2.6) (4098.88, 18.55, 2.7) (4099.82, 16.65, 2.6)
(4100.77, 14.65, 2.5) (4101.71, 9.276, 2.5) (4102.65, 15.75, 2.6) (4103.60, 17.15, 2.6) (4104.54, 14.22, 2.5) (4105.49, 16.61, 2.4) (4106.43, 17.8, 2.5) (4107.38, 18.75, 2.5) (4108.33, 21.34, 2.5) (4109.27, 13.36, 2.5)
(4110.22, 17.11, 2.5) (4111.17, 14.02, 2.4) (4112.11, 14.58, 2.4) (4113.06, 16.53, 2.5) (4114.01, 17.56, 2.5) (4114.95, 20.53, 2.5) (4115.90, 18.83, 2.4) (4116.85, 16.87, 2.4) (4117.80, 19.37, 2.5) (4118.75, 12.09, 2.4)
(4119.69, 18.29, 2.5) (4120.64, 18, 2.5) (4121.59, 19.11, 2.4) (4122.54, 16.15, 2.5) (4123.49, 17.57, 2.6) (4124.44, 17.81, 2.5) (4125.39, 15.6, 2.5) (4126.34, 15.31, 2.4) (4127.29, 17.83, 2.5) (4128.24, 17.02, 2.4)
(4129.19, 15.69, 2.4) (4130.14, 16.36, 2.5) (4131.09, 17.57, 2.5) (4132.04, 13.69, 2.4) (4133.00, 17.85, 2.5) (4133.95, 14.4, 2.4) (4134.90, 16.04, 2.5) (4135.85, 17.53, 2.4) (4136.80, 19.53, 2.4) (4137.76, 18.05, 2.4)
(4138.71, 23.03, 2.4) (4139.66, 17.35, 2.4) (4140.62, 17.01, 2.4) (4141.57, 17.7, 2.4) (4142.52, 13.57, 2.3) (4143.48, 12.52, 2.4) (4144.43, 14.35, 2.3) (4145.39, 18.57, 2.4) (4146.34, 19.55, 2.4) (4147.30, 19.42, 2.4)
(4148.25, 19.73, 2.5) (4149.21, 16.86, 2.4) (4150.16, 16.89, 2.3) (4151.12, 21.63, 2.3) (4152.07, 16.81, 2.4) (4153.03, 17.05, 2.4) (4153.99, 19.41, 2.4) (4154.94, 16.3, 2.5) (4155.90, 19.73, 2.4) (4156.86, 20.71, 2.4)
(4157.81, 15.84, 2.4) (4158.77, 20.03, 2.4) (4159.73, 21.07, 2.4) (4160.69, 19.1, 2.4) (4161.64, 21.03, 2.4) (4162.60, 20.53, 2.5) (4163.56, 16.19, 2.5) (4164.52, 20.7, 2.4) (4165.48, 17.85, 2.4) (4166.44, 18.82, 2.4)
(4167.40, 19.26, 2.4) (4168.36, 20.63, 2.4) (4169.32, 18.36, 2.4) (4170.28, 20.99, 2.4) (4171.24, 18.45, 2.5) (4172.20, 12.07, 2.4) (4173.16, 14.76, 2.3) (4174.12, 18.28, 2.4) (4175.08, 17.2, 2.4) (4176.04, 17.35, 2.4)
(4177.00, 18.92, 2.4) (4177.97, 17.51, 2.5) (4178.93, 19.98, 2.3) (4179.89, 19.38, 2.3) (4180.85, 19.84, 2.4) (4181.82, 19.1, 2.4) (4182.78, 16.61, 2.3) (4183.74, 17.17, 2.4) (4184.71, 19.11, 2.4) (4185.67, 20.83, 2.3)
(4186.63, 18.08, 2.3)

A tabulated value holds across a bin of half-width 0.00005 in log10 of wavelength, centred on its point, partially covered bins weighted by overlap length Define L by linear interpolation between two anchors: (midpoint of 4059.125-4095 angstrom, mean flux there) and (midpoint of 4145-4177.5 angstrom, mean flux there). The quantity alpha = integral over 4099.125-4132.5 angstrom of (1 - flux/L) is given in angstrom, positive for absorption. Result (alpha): 2.5 angstrom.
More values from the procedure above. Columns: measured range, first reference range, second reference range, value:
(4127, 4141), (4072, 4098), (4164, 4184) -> 0.56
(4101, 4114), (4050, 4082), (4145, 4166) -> 1.02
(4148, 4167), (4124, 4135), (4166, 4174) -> -1.51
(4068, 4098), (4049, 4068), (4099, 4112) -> -3.61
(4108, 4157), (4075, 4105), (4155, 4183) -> 2.02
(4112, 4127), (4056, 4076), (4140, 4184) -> 0.12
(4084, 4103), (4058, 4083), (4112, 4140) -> -2.31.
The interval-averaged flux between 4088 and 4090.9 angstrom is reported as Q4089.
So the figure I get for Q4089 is 21.3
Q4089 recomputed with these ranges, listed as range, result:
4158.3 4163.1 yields 20.3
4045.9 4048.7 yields 13.8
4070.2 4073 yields 17.6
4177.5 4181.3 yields 19.2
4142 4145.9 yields 14.8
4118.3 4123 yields 16.8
